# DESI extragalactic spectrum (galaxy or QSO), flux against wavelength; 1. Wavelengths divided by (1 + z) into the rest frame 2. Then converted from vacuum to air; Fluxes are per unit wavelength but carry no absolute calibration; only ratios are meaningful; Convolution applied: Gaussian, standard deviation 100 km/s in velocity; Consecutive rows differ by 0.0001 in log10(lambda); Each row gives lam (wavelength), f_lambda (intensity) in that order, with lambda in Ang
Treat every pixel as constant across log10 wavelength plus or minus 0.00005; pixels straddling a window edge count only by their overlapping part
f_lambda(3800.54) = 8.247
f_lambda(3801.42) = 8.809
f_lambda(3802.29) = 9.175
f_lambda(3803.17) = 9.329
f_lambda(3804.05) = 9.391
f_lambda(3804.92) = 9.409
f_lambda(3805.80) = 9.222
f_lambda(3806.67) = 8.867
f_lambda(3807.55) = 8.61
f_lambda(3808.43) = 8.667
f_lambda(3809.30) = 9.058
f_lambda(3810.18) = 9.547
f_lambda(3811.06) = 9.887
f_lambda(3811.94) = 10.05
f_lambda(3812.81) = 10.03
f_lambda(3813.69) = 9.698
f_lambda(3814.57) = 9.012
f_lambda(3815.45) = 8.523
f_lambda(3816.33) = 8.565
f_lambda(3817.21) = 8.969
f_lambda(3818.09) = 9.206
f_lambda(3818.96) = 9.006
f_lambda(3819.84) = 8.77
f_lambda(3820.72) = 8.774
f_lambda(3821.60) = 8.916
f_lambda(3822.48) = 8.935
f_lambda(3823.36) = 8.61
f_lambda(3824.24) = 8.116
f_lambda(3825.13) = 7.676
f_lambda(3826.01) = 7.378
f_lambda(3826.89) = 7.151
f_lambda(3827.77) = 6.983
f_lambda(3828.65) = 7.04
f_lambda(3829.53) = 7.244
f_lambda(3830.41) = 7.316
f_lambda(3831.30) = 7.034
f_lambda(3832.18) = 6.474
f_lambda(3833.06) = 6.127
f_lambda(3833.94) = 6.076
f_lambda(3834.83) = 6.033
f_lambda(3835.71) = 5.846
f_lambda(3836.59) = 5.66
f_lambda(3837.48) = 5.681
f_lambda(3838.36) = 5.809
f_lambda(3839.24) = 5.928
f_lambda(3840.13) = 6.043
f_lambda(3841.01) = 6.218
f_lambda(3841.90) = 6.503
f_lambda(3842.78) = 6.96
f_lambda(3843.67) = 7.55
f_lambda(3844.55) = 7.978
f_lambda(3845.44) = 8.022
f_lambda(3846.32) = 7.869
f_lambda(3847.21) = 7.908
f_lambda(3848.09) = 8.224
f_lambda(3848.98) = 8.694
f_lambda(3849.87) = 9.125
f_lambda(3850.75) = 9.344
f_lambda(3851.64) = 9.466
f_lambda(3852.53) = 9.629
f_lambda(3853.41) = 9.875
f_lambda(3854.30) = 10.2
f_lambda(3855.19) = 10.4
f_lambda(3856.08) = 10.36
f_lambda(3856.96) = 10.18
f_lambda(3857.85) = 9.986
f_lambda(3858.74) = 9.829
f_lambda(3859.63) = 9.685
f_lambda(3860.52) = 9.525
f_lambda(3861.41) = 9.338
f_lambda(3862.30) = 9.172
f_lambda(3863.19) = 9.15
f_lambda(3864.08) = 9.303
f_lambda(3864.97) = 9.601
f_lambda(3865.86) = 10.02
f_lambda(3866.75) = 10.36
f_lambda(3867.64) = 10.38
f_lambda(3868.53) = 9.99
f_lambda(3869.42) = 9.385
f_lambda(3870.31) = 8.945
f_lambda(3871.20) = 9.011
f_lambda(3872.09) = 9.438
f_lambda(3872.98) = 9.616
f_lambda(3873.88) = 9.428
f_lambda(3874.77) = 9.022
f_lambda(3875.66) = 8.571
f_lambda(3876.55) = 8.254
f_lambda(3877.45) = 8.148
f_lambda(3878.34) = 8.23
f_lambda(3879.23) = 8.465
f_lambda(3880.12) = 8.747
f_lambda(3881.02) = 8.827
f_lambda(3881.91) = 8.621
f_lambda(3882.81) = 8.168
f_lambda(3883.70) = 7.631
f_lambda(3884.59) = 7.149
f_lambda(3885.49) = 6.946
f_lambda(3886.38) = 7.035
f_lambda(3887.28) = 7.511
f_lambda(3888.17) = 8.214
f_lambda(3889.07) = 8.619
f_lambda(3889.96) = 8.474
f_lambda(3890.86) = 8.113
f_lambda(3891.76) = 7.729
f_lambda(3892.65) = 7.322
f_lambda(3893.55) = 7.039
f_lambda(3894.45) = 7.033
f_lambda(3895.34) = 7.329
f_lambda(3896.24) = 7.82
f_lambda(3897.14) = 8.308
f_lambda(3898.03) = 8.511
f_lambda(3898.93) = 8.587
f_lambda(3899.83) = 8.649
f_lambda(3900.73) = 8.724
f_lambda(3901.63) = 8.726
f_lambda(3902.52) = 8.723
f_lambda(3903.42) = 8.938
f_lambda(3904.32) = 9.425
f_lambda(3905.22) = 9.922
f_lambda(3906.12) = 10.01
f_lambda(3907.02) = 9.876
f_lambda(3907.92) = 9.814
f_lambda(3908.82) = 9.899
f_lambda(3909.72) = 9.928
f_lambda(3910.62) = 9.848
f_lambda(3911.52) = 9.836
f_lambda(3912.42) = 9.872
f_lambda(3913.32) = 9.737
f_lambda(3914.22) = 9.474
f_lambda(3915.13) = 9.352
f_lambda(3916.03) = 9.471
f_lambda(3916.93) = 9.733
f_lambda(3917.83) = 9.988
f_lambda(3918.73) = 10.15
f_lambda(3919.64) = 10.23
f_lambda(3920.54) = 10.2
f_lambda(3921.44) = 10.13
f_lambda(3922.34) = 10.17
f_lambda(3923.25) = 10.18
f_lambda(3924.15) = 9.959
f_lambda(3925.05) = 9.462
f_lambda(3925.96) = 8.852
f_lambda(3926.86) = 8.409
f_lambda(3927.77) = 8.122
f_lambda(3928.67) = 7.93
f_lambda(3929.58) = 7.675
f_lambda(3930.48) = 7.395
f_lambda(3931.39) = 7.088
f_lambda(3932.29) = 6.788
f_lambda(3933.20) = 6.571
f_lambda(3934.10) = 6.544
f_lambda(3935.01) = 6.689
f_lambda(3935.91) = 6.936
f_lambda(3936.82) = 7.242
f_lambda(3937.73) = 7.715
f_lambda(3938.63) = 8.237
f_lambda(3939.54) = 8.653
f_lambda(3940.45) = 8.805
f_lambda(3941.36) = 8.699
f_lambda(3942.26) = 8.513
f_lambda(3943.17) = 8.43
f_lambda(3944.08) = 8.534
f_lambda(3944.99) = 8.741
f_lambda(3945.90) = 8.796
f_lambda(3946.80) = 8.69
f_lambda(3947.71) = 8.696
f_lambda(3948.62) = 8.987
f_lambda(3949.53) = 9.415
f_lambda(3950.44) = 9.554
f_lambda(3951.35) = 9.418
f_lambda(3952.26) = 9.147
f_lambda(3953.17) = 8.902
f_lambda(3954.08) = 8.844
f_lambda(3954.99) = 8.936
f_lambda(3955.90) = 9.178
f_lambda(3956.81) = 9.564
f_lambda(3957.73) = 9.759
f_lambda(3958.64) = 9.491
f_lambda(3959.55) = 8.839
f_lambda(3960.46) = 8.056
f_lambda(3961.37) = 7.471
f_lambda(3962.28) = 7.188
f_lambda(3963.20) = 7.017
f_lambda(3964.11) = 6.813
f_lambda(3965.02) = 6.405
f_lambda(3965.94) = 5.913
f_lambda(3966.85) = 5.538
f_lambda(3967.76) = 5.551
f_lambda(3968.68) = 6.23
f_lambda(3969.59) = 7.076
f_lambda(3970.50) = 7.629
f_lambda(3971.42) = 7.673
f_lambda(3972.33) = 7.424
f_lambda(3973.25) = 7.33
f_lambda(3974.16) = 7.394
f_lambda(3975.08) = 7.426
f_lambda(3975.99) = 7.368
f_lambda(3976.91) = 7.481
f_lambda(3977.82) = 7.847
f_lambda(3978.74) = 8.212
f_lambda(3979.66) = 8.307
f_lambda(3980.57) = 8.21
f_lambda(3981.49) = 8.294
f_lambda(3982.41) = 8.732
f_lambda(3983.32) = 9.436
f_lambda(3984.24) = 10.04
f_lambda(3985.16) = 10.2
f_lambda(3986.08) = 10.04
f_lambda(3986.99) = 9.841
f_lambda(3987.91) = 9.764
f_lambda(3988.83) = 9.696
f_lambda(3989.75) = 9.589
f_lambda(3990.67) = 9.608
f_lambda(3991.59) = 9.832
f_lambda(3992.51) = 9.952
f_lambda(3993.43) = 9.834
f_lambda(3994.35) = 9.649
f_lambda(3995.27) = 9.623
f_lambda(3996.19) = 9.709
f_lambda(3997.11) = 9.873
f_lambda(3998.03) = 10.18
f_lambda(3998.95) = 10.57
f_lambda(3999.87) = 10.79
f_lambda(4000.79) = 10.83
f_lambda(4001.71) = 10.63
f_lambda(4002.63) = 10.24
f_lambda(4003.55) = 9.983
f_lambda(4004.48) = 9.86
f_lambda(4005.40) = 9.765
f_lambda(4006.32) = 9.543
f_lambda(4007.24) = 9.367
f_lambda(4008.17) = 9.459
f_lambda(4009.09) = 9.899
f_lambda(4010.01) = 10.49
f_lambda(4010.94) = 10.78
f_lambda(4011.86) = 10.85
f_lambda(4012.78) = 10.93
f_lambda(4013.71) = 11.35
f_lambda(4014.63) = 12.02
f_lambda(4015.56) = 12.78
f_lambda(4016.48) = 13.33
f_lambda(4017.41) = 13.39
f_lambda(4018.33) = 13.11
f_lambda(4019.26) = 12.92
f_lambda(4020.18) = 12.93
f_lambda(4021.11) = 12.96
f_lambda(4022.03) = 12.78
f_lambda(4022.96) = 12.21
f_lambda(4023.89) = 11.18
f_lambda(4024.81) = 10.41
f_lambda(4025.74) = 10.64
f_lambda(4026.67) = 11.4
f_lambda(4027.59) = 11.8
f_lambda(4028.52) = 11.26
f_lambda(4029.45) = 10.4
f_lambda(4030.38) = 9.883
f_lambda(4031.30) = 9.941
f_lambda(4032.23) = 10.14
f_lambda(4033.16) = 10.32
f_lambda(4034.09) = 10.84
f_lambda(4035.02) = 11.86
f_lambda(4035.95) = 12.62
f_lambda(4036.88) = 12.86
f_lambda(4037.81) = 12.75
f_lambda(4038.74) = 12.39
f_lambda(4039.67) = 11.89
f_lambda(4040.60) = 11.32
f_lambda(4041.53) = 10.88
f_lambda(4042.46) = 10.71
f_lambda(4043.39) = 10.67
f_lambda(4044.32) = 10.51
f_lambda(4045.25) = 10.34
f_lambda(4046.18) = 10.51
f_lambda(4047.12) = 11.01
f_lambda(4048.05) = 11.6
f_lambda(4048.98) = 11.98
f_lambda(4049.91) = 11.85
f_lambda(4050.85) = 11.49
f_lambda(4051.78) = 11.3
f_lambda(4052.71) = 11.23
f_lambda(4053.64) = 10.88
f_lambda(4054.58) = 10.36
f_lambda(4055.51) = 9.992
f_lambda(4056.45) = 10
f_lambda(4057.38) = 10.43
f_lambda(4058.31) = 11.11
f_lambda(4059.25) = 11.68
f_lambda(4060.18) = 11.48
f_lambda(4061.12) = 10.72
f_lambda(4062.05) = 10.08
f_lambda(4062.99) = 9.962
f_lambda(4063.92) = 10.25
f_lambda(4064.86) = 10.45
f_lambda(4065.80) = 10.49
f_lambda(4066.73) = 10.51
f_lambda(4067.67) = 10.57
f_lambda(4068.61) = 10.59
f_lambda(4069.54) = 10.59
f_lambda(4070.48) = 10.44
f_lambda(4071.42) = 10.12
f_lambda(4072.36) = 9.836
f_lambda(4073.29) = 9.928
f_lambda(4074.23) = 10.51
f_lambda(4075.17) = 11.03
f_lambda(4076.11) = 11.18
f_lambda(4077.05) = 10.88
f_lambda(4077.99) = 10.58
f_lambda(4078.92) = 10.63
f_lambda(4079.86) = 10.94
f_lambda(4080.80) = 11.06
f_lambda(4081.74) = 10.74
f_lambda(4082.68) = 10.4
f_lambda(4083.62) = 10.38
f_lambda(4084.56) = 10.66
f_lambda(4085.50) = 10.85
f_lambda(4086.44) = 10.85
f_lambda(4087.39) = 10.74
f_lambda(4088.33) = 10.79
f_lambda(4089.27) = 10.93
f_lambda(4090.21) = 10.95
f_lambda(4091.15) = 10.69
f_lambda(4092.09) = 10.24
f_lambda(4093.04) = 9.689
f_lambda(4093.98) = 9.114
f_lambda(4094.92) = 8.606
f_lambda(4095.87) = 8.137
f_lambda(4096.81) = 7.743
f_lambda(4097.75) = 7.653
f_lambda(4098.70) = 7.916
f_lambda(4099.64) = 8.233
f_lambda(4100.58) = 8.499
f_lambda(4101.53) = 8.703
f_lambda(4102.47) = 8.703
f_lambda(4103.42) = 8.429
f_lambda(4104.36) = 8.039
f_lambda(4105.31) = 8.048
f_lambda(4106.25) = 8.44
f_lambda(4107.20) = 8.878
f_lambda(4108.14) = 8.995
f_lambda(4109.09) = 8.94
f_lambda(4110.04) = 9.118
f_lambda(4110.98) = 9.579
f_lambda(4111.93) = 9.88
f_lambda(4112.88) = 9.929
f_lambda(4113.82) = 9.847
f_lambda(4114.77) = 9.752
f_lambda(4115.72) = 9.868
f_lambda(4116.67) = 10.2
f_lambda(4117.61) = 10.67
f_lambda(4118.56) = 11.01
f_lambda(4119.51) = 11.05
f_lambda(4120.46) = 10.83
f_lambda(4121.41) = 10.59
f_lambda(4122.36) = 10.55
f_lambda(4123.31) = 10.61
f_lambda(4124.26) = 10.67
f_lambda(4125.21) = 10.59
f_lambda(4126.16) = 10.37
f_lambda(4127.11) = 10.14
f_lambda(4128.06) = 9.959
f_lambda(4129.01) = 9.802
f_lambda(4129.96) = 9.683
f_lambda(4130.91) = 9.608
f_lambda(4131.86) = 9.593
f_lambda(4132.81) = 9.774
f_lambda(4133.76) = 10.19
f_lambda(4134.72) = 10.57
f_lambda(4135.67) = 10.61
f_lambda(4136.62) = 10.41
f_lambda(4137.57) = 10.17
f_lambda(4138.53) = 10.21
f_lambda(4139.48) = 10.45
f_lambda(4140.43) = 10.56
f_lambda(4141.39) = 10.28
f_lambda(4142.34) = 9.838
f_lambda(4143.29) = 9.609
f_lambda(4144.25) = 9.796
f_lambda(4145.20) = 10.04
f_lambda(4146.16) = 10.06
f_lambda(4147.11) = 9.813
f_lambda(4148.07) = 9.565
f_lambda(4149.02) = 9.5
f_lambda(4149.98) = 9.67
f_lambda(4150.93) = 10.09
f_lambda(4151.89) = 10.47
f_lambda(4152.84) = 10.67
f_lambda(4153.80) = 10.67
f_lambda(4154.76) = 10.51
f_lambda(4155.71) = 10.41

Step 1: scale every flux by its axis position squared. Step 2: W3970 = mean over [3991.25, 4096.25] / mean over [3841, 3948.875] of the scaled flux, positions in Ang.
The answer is 1.33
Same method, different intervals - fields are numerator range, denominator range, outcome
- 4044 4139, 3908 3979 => 1.30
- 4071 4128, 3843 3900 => 1.27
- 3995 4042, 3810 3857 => 1.52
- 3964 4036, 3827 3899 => 1.28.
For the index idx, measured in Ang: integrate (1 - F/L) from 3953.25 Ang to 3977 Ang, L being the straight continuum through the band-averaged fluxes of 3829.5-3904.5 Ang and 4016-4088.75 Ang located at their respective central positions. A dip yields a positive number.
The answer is 5.2 Ang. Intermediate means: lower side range 8.3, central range 7.62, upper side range 11.1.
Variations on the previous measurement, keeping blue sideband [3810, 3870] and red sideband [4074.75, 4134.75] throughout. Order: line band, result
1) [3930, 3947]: 2.1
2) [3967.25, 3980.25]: 2.5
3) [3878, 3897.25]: 1.8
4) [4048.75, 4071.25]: -2.6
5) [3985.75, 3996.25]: -0.6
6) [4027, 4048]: -3.6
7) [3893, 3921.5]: -1.4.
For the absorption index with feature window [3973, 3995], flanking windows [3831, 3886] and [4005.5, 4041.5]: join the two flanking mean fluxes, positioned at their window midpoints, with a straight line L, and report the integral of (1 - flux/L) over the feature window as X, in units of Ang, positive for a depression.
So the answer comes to 3.6 Ang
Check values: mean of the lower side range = 8.4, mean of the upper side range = 11.4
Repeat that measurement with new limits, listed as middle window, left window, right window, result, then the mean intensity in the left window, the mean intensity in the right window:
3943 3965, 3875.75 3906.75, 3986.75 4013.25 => 1.50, 8.25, 10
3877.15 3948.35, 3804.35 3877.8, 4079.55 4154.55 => 2.31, 8.52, 9.87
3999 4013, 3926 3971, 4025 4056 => -0.39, 7.98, 11.1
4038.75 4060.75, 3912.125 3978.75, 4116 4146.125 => -3.80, 8.32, 10.3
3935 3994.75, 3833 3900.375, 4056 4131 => 4.42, 8.34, 10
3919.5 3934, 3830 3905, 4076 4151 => 0.14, 8.32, 9.89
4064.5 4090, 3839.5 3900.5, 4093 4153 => -3.08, 8.61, 9.67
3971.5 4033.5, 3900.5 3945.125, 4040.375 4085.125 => -1.34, 8.89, 10.7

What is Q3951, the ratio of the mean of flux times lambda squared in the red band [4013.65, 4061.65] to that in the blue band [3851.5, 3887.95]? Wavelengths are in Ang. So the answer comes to 1.37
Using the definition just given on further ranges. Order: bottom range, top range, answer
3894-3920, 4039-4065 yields 1.27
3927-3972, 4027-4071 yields 1.45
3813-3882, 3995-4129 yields 1.39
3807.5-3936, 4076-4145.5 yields 1.30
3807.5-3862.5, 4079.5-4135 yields 1.36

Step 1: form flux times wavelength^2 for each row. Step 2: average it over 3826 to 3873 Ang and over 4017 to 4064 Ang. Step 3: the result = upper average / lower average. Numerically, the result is 1.50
